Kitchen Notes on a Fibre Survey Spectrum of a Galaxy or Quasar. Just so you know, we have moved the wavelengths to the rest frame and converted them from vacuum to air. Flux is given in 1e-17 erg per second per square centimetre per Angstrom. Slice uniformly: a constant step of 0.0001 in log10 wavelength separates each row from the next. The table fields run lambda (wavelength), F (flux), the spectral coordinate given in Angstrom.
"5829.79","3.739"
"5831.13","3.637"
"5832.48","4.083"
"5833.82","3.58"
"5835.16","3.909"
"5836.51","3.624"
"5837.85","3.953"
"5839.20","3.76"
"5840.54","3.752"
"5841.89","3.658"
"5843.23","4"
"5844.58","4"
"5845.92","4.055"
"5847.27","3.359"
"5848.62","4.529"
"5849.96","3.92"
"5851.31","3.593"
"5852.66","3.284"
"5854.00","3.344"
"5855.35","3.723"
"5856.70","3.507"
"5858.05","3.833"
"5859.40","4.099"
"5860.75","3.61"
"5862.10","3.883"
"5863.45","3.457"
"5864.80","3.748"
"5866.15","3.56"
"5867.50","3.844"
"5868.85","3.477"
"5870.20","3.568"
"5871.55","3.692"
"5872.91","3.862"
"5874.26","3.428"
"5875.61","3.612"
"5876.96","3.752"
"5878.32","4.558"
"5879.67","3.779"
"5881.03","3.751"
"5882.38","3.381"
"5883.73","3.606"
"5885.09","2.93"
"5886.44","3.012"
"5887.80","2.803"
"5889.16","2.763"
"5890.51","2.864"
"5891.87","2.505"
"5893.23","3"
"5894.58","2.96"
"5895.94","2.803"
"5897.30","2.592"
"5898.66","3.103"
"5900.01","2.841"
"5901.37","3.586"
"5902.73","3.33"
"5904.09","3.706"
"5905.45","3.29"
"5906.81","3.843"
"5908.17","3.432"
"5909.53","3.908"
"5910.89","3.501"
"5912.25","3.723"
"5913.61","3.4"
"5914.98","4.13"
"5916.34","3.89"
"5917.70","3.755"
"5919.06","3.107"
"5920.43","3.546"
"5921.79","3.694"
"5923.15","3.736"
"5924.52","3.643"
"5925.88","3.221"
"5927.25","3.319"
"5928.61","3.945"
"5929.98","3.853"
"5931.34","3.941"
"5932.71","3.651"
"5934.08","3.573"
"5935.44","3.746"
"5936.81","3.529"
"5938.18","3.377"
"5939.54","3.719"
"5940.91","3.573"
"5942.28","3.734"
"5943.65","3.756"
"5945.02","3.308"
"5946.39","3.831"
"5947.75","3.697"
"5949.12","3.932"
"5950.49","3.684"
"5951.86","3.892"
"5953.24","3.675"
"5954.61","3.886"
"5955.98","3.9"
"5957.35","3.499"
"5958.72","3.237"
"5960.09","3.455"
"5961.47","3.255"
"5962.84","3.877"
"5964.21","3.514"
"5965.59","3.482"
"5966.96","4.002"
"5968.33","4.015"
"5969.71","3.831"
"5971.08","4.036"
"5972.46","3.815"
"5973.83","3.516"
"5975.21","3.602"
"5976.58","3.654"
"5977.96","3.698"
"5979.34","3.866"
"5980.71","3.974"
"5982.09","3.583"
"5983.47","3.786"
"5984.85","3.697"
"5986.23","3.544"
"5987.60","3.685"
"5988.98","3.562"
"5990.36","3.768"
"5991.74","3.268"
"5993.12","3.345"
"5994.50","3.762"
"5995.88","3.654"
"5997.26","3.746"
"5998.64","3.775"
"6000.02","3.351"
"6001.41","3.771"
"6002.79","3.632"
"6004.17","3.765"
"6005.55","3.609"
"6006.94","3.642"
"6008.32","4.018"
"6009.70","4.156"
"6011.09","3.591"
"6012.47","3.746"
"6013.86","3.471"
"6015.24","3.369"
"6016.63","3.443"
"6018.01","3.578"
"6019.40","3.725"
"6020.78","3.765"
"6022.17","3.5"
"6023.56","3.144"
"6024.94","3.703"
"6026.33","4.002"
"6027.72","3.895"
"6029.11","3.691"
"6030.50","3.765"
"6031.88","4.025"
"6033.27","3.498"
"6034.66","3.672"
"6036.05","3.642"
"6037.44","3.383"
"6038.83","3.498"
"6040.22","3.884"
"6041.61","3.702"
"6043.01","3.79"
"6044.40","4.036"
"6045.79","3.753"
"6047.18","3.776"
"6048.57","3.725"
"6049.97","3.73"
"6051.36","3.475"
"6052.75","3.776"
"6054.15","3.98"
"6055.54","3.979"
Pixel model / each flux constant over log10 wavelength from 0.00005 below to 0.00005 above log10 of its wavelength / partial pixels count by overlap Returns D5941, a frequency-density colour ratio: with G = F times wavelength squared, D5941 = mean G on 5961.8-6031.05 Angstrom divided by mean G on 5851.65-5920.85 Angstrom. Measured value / 1.10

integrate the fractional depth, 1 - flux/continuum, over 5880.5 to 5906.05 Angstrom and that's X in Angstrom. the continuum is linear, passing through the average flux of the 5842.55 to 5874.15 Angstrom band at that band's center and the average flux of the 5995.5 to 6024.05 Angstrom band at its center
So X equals 4.3 Angstrom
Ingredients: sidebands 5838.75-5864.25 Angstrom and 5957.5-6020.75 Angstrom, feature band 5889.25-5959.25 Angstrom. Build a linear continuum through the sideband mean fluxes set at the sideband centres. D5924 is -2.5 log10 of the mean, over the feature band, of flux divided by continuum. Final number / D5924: 0.06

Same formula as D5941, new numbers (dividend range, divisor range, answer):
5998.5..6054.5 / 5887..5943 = 1.12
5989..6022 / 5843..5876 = 1.03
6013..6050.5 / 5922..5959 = 1.03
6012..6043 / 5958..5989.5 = 1.01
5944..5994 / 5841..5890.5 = 1.05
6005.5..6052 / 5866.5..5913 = 1.14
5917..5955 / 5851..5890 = 1.05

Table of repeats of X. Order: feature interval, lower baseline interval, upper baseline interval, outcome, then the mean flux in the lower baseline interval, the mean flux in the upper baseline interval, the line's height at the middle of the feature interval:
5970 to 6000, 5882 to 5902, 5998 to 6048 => -1.7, 2.98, 3.69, 3.48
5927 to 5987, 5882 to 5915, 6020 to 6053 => -4.7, 3.22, 3.7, 3.42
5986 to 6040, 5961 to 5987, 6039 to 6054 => 1.4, 3.73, 3.76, 3.75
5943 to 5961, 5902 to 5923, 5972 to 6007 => -0.1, 3.62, 3.66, 3.64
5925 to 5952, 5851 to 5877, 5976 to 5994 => -0.1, 3.64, 3.65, 3.65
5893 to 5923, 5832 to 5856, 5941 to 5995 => 2.4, 3.78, 3.68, 3.73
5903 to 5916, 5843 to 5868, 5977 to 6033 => 0.2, 3.75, 3.68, 3.72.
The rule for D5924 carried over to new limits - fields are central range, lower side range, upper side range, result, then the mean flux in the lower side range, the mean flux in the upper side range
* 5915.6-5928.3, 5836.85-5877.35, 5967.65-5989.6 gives 0.052 mag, 3.73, 3.74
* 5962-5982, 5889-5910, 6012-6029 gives -0.102 mag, 3.16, 3.61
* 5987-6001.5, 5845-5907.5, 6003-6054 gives 0.014 mag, 3.47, 3.7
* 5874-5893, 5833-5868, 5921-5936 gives 0.120 mag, 3.75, 3.67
